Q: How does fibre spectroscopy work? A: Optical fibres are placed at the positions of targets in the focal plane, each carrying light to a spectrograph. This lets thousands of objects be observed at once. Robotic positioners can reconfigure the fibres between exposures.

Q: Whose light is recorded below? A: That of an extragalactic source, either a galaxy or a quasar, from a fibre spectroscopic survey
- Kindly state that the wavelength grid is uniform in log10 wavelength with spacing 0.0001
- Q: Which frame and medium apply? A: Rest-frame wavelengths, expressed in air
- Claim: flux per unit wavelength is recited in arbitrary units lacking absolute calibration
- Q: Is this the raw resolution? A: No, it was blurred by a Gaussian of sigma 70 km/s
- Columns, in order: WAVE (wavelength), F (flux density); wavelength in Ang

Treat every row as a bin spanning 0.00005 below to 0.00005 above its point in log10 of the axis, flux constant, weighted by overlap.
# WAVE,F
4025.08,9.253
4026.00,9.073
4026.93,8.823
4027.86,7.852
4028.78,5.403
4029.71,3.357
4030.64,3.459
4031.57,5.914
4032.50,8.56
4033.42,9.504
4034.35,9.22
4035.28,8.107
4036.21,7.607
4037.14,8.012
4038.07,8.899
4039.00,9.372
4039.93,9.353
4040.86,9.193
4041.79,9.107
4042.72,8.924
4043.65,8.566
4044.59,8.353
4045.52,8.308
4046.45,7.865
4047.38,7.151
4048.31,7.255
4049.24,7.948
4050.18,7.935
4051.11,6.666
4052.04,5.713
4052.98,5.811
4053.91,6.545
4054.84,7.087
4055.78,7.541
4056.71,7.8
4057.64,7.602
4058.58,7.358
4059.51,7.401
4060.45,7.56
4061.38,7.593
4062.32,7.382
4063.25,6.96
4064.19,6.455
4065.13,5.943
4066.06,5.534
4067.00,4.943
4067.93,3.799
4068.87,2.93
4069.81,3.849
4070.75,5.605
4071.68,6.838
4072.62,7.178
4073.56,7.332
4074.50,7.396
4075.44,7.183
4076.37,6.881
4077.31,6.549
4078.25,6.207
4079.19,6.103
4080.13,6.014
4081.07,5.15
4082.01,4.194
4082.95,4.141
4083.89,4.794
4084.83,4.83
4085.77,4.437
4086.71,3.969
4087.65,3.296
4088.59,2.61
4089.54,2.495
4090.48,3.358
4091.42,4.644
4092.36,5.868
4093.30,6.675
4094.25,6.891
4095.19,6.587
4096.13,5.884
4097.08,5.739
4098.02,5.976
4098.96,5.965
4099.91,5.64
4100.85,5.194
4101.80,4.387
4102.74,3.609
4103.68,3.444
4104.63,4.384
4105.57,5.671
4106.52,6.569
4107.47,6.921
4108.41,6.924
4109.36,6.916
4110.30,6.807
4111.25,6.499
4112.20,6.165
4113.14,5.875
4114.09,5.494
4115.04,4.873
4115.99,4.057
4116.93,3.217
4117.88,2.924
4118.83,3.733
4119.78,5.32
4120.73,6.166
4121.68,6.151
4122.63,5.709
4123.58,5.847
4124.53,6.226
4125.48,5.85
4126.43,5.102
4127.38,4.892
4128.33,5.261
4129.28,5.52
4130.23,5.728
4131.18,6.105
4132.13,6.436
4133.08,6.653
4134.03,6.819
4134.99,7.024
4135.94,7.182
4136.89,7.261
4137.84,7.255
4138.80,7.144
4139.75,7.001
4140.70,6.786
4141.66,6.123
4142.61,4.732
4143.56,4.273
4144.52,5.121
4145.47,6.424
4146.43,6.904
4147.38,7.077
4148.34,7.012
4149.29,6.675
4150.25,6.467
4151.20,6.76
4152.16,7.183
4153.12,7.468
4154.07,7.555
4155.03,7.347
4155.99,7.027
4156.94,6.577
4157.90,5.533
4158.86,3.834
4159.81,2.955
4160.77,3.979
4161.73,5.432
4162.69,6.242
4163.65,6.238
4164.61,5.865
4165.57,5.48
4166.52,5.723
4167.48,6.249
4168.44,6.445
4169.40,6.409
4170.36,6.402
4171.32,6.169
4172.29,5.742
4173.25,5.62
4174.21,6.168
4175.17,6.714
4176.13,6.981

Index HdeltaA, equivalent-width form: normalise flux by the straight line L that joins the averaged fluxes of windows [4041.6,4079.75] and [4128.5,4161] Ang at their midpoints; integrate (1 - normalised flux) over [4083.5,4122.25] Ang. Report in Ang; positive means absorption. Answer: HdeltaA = 8.4 Ang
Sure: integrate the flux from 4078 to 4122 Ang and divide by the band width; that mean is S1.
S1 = 5.16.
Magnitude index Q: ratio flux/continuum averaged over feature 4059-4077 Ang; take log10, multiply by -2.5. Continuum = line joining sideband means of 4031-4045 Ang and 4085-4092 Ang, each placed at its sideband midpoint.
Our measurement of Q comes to -0.12 mag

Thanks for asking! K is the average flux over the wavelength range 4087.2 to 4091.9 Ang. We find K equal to 3.29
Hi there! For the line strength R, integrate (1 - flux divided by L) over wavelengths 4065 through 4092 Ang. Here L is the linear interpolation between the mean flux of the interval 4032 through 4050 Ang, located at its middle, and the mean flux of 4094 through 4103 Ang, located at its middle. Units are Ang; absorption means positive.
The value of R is 6.23 Ang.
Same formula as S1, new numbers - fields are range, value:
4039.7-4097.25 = 6.3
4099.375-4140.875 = 5.74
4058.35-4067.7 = 6.63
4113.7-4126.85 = 5.04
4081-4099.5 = 4.87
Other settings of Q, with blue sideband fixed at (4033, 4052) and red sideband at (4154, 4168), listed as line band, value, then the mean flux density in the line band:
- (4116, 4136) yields 0.162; 5.55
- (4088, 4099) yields 0.352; 5.18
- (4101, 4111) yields 0.230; 5.57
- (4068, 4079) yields 0.242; 6.09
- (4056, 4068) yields 0.167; 6.76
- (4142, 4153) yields -0.054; 6.28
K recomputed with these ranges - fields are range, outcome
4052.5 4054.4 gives 6.19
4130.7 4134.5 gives 6.51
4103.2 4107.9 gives 5.38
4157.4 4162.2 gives 4.35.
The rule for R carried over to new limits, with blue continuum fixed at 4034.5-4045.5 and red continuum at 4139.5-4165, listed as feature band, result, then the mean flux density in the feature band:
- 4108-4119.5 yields 2.8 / 5.28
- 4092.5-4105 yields 3.2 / 5.43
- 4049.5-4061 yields 1.7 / 7.1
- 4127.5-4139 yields 0.1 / 6.47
